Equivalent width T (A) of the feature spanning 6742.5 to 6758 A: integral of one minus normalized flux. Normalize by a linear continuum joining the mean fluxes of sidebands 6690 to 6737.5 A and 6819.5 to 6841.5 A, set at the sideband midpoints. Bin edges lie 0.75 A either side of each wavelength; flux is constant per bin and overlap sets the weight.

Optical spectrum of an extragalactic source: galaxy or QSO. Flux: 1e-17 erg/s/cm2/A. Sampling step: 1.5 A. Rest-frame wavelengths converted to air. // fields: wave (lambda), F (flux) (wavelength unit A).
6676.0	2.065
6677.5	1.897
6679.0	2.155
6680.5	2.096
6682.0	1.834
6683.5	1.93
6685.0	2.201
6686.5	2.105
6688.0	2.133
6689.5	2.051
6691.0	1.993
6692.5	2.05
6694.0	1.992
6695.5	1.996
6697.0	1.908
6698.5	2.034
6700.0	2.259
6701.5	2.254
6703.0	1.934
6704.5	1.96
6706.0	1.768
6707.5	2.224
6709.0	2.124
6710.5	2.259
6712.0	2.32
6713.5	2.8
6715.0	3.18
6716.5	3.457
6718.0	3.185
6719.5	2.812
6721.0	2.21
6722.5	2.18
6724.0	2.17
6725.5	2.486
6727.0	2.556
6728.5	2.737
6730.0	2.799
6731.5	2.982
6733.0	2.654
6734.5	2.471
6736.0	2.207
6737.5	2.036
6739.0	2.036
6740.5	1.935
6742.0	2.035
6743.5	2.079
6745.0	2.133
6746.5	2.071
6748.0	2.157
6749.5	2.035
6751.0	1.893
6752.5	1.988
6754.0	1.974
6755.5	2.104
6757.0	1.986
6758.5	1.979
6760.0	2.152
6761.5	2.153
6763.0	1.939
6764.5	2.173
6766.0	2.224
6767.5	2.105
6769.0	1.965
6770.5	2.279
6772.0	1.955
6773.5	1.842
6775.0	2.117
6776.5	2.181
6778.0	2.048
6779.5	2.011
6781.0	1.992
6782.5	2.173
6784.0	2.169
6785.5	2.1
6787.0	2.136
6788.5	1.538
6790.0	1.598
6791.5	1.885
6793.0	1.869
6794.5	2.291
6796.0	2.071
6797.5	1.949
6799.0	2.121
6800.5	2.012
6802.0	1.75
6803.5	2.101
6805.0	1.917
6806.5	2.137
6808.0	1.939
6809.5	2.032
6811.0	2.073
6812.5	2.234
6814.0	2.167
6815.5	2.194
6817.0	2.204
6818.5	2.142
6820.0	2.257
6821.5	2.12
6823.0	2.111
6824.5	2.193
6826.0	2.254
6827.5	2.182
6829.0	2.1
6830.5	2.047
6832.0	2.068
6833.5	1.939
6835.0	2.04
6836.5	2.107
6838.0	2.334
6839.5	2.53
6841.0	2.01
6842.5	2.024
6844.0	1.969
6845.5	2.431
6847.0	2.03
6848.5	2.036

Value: 1.8 A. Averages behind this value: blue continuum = 2.38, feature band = 2.04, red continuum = 2.15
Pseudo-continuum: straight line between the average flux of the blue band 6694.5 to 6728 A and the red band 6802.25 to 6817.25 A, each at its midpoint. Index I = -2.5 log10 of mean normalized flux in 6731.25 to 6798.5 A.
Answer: 0.07 mag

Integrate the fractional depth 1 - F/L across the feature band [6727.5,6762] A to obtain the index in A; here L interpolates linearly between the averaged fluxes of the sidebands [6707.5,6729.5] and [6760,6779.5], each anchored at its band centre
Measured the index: 2.0 A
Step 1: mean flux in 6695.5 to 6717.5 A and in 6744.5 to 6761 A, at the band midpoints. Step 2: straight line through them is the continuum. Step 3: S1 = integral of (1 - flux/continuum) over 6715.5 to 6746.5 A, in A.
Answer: -3.9 A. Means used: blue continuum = 2.32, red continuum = 2.04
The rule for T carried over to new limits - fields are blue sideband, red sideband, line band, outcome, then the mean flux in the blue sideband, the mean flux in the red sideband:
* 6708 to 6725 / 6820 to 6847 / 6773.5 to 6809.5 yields 4.8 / 2.6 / 2.14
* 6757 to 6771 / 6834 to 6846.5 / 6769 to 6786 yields 0.3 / 2.1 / 2.17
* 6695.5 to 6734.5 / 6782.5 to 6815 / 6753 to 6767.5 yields 0.9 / 2.44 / 2.01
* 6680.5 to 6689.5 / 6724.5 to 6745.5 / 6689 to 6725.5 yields -1.8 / 2.05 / 2.37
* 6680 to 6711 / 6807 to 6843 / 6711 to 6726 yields -4.4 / 2.05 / 2.14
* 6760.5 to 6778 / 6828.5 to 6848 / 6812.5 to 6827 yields -0.5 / 2.08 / 2.12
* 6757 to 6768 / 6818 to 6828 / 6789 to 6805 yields 1.4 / 2.1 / 2.18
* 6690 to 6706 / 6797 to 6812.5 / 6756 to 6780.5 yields -0.6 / 2.03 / 2.02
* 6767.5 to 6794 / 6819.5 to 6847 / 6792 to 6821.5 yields -0.1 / 2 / 2.15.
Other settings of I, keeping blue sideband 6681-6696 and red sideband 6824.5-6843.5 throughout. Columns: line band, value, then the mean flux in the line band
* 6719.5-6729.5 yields -0.18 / 2.43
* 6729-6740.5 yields -0.18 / 2.43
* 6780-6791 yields 0.08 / 1.96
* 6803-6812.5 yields 0.04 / 2.05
